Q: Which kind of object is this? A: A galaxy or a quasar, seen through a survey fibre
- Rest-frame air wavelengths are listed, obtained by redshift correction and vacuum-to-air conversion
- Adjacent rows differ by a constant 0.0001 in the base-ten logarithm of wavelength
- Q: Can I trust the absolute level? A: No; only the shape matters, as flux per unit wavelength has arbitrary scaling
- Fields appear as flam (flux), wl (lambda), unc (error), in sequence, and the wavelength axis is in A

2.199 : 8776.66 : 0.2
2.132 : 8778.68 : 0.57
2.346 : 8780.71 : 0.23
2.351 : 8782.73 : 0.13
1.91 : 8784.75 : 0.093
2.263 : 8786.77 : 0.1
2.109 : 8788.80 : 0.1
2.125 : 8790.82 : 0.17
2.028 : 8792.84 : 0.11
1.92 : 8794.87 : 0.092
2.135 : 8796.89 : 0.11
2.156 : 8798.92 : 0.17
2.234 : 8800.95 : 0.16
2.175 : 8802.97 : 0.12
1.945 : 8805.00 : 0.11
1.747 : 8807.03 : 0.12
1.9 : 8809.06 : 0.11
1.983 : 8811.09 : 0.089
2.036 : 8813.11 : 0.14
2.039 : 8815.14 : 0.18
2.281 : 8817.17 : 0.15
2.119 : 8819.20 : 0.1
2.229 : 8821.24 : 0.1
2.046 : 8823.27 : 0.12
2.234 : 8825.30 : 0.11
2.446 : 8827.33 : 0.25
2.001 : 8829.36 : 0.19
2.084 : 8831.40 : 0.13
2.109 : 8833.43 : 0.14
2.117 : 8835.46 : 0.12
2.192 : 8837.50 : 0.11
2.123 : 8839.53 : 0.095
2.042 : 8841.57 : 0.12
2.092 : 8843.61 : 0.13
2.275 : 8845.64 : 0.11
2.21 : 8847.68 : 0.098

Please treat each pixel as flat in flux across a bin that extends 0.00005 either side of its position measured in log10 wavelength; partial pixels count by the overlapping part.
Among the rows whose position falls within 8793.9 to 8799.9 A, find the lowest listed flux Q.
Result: 1.92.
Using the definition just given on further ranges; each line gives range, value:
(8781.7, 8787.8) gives 1.91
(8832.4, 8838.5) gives 2.109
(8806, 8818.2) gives 1.747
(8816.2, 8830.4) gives 2.001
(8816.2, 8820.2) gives 2.119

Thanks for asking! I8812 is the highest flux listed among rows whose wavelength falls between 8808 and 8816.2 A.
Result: 2.039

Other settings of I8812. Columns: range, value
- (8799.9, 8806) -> 2.234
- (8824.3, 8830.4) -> 2.446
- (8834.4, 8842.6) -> 2.192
